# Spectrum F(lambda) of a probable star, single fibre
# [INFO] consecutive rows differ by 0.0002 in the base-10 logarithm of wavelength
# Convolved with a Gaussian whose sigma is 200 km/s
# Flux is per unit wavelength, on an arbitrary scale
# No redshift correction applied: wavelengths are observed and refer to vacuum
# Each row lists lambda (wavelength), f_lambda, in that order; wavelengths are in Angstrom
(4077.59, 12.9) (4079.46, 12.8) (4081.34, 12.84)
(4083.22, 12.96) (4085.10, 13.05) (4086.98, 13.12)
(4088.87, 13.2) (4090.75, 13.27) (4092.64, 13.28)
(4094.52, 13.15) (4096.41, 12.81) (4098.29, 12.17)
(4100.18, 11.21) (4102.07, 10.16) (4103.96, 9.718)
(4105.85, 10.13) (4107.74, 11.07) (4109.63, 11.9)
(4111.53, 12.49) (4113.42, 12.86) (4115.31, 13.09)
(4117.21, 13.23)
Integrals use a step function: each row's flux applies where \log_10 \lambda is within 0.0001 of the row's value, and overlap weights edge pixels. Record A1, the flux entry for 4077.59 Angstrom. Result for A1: 12.9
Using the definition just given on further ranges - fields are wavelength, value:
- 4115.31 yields 13.09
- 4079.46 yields 12.8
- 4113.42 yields 12.86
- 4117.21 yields 13.23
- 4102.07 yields 10.16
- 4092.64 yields 13.28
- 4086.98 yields 13.12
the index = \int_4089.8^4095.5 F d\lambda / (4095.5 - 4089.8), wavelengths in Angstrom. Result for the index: 13.2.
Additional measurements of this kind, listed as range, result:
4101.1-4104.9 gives 9.94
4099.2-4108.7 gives 10.5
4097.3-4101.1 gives 11.7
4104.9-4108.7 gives 10.6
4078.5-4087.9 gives 13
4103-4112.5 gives 11.1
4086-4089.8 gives 13.1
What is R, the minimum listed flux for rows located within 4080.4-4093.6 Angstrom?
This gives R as 12.84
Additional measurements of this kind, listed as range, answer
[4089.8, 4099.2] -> 12.17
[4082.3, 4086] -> 12.96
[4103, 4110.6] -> 9.718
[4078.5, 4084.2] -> 12.8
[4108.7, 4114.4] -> 11.9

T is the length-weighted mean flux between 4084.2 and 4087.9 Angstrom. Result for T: 13.1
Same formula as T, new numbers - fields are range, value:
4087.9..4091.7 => 13.2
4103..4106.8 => 9.93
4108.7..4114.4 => 12.4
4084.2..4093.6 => 13.2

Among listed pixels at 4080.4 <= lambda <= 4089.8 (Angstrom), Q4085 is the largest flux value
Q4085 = 13.2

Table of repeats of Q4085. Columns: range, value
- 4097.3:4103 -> 12.17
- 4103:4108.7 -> 11.07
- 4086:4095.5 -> 13.28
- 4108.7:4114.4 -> 12.86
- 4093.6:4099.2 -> 13.15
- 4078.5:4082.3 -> 12.84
